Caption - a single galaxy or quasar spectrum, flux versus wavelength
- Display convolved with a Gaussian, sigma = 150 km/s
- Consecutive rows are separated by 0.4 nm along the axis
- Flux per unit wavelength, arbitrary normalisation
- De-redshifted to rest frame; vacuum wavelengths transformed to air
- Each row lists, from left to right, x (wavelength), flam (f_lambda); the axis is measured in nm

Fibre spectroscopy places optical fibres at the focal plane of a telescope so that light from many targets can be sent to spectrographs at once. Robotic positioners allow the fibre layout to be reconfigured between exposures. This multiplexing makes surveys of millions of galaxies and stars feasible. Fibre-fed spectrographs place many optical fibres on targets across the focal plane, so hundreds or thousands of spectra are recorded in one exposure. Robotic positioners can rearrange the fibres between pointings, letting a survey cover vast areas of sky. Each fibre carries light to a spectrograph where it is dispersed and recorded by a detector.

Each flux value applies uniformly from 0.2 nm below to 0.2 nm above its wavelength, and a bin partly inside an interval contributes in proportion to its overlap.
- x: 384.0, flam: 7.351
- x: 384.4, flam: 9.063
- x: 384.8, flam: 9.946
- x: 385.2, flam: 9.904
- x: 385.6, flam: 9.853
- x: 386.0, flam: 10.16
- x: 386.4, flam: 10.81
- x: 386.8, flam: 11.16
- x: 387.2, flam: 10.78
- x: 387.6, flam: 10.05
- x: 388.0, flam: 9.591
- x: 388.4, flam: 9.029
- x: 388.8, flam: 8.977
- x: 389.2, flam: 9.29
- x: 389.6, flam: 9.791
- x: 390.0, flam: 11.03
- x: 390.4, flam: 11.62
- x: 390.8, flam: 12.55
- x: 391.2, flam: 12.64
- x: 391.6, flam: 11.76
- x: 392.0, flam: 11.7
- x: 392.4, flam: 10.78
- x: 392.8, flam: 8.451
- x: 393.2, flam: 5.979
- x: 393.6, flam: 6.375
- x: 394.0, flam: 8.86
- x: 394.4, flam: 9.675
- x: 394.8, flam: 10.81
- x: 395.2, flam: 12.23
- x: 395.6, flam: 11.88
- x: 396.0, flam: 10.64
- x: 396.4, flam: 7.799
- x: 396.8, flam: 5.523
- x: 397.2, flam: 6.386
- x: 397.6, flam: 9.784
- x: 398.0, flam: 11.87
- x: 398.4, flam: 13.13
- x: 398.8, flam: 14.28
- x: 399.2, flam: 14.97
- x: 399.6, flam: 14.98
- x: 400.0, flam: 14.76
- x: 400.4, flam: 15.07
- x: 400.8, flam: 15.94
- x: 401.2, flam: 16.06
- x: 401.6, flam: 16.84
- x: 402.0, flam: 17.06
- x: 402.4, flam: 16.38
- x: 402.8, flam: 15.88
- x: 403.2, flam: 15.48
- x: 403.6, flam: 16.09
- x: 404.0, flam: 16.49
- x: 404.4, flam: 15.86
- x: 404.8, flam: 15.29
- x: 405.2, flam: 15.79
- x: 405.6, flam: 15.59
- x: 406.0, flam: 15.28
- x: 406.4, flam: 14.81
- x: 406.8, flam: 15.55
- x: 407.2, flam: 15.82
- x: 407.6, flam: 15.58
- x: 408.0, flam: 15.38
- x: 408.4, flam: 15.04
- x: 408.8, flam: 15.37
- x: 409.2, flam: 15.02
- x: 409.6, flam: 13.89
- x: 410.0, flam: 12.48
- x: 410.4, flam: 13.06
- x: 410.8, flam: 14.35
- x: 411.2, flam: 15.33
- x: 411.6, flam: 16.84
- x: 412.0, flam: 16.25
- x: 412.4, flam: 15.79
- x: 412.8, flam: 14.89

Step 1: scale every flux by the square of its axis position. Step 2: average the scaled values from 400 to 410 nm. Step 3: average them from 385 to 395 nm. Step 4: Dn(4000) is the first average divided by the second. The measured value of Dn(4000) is 1.67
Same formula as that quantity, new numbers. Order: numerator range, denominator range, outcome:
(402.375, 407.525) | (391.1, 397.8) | 1.75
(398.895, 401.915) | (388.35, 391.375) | 1.53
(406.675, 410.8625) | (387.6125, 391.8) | 1.52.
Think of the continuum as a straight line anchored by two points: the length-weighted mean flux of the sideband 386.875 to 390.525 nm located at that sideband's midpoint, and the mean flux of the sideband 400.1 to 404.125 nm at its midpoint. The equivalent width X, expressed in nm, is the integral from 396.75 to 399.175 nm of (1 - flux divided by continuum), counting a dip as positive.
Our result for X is 0.59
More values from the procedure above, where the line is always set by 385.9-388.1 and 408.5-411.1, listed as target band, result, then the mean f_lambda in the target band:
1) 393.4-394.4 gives 0.31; 8.03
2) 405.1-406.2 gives -0.17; 15.5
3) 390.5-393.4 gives 0.17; 10.6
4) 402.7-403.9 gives -0.26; 15.9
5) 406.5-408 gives -0.20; 15.6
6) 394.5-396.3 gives 0.11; 11.1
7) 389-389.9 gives 0.10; 9.71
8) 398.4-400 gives -0.27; 14.5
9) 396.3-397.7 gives 0.57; 7.17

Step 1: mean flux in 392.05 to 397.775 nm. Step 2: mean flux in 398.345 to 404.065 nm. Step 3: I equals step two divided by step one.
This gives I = 1.7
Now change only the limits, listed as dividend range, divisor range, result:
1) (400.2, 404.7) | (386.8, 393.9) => 1.60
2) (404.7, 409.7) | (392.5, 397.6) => 1.74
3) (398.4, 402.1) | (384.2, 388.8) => 1.54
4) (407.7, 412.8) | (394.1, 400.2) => 1.33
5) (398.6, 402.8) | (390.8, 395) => 1.59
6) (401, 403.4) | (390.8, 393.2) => 1.51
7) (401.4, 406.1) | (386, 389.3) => 1.60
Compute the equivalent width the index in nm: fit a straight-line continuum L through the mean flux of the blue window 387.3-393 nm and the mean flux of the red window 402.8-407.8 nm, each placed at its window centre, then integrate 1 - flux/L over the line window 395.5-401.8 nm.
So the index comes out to 0.47 nm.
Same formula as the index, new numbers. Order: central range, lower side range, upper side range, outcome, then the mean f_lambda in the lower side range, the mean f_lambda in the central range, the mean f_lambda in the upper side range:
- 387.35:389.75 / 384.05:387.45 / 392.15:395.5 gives 0.08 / 10.1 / 9.48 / 9.26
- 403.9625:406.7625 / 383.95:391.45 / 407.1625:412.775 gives -0.31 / 10.3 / 15.5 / 15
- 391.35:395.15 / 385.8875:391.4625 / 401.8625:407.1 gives 0.79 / 10.6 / 9.53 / 15.8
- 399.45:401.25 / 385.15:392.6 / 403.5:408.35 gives -0.17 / 10.6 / 15.3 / 15.6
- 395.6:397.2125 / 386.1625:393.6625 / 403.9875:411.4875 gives 0.50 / 10.2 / 8.26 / 15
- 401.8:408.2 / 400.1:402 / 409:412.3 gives -0.12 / 16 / 15.8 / 14.7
